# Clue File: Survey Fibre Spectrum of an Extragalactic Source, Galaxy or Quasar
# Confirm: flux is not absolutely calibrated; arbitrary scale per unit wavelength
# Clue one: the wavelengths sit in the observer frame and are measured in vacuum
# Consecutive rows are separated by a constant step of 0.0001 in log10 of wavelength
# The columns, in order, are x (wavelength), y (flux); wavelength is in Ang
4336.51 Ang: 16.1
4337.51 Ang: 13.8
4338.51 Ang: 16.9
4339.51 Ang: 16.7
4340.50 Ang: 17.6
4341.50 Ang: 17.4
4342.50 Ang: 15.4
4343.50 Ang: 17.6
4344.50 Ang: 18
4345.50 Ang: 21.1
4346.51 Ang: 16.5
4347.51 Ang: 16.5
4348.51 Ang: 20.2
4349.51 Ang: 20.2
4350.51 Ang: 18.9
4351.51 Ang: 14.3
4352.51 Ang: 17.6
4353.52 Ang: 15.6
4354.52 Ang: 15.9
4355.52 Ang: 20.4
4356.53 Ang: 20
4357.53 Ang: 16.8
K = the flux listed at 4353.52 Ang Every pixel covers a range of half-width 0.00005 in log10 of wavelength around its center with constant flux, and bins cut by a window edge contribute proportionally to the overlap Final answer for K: 15.6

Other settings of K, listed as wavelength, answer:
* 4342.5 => 15.4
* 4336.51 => 16.1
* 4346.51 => 16.5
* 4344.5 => 18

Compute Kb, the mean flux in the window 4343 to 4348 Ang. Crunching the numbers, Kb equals 17.9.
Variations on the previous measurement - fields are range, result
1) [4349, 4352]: 17.8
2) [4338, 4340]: 16.8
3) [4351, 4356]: 16.8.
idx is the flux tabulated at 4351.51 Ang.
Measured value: 14.3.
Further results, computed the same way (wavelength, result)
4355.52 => 20.4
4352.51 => 17.6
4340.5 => 17.6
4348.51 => 20.2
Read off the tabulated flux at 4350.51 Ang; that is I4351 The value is 18.9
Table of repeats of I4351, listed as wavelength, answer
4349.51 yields 20.2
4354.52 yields 15.9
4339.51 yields 16.7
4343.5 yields 17.6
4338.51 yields 16.9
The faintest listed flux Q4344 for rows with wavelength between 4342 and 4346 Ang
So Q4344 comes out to 15.4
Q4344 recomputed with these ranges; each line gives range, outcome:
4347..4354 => 14.3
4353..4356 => 15.6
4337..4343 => 13.8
